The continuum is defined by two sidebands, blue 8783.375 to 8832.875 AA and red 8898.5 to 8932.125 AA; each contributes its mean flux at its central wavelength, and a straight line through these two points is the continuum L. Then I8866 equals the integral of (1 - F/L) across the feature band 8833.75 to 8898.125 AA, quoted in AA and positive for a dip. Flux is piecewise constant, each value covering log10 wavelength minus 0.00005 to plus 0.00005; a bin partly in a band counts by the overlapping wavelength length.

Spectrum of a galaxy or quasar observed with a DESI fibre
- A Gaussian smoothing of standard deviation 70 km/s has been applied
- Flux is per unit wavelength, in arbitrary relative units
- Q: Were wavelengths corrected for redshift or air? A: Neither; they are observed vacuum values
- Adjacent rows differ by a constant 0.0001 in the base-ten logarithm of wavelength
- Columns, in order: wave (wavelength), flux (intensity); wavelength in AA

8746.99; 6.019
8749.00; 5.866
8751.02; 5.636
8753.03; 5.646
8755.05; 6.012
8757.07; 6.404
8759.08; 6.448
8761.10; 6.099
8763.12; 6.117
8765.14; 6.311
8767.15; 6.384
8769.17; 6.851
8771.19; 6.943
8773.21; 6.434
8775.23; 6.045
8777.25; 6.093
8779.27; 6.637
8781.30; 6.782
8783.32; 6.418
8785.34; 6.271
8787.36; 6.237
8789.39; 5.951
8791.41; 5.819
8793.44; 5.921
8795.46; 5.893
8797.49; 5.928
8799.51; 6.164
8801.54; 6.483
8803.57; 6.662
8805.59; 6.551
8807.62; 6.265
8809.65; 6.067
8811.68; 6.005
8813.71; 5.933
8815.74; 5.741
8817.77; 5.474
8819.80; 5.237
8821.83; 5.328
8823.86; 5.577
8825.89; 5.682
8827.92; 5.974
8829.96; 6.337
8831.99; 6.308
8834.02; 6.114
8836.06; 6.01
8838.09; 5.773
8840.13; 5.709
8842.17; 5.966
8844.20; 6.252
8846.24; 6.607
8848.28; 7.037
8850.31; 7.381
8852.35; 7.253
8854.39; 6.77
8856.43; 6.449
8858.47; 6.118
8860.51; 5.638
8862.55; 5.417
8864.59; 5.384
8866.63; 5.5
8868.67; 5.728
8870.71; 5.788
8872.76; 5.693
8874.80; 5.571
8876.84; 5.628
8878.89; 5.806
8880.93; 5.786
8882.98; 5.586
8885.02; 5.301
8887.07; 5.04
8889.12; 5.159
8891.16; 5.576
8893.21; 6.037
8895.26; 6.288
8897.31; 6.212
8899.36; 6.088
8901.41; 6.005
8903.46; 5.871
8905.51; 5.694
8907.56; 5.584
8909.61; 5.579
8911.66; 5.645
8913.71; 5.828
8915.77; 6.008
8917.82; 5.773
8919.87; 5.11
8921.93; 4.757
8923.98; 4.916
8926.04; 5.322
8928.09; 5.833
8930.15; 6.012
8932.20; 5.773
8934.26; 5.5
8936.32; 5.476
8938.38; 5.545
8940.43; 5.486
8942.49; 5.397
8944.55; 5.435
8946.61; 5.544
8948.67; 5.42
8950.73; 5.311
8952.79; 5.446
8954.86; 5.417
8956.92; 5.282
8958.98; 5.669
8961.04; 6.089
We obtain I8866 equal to -1.7 AA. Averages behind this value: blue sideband 6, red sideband 5.63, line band 5.95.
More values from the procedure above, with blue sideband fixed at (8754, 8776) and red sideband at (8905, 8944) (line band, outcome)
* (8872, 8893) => 0.8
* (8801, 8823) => 0.6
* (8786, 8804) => 0.3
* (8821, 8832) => 0.4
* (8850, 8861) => -1.3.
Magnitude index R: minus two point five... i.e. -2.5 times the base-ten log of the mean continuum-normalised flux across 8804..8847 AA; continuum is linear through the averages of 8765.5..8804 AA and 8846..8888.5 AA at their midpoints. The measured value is 0.03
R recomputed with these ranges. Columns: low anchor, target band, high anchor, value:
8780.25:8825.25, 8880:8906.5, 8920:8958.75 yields -0.02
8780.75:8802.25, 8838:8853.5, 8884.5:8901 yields -0.11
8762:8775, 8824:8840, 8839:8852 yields 0.09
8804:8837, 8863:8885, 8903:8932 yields 0.02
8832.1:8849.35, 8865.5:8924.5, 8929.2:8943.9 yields 0.04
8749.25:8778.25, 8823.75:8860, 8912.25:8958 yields -0.07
